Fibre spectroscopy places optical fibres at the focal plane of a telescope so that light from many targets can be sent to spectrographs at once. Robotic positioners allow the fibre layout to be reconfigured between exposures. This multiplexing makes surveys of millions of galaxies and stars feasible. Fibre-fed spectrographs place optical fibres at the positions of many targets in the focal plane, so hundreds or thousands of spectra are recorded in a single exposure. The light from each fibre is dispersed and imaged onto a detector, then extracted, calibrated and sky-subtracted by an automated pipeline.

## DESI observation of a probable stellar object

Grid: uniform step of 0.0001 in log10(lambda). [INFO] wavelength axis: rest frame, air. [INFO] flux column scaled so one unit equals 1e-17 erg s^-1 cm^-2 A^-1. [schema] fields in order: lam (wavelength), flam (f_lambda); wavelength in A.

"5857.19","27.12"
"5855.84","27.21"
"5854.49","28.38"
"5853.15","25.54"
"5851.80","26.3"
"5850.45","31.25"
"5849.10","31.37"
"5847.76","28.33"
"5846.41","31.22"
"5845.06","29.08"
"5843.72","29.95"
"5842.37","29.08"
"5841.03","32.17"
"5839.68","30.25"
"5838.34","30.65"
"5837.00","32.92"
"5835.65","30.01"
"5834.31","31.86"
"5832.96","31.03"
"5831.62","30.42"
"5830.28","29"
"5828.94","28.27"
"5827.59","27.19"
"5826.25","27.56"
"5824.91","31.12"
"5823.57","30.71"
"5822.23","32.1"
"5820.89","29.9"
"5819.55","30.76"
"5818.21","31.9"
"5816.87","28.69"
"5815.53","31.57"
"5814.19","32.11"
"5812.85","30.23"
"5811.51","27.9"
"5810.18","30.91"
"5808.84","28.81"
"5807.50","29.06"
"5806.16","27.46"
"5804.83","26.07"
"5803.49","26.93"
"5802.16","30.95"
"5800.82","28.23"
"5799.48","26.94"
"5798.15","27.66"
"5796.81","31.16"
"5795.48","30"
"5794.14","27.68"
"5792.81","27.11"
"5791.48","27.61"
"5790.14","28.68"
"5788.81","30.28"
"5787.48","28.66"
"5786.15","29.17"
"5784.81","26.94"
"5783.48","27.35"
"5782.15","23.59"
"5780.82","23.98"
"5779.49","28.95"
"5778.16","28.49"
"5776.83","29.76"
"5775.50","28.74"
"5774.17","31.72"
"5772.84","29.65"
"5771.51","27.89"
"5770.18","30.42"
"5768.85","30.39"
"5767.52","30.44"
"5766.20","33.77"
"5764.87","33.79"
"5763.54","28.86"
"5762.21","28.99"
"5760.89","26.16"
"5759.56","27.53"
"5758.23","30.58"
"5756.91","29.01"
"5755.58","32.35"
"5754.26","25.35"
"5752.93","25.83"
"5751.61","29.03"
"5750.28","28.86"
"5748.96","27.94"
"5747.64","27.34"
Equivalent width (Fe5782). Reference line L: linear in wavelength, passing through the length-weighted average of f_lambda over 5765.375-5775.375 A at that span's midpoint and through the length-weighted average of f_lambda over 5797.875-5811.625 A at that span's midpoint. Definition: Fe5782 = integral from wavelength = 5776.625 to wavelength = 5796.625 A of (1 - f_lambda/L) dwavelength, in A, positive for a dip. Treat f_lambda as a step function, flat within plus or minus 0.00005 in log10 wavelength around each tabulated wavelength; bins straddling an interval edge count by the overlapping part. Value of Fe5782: 1.1 A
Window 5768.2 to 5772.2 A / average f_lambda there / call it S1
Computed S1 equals 29.5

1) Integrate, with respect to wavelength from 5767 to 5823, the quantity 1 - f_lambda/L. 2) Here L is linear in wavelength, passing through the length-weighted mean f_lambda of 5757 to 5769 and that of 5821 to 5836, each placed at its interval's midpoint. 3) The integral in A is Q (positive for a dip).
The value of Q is 1.9 A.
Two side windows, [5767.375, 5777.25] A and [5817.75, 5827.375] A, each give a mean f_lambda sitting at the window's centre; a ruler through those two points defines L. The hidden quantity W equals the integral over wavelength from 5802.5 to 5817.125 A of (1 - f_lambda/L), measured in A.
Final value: 0.55 A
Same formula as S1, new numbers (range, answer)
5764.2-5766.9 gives 33.8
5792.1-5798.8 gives 28.7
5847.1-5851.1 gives 30.3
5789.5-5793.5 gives 27.8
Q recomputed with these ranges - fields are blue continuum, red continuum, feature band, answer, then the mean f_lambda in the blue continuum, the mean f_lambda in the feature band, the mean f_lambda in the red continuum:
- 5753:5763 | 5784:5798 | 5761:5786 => -0.4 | 28.4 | 29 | 28.7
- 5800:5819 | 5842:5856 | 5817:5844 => -1.1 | 29.3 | 30.3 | 28.9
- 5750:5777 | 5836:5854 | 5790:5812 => 0.9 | 29.5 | 28.4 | 29.8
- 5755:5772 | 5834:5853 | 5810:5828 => -0.1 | 30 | 30.2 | 30.2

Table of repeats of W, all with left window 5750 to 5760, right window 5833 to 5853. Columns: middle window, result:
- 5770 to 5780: -0.16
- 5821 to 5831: 0.14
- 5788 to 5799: 0.20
